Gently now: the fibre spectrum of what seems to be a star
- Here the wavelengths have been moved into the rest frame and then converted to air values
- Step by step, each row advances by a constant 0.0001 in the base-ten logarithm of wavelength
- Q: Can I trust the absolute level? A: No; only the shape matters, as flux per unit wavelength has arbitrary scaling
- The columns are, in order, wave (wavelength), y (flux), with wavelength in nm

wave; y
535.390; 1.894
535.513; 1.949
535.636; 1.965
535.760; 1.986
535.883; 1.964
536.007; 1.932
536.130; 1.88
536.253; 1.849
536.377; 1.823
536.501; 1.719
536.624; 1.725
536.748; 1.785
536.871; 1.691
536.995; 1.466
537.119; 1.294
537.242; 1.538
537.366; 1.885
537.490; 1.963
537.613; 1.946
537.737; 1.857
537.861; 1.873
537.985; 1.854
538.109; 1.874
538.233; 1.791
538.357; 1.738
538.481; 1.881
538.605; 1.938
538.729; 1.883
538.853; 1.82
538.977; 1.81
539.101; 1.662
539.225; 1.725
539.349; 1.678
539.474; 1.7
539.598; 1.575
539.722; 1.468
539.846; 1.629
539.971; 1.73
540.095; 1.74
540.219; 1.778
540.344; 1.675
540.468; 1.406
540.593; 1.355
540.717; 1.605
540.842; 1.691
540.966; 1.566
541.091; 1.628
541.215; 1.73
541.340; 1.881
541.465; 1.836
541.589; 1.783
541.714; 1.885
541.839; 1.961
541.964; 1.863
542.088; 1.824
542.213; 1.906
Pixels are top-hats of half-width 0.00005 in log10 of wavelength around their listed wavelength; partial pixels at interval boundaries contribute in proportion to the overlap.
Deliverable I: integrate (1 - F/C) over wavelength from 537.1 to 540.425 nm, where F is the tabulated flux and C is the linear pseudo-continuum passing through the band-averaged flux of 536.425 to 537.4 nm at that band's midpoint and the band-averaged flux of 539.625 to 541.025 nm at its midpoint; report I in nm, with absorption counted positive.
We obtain -0.28 nm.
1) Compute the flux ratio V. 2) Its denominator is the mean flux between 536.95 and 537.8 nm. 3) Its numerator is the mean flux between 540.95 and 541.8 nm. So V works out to 1.0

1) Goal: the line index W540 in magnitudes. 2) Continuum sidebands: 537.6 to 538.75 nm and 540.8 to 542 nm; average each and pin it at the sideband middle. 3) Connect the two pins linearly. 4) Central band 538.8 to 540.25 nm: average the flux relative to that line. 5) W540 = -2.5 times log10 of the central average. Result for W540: 0.08 mag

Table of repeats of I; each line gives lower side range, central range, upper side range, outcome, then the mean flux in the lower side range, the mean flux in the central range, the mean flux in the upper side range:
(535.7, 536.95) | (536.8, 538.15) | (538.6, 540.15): 0.03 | 1.83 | 1.75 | 1.71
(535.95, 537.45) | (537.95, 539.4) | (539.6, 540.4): -0.10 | 1.72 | 1.8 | 1.66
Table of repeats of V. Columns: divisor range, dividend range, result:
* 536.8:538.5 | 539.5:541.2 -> 0.92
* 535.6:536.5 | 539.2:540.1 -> 0.87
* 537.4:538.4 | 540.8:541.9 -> 0.95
